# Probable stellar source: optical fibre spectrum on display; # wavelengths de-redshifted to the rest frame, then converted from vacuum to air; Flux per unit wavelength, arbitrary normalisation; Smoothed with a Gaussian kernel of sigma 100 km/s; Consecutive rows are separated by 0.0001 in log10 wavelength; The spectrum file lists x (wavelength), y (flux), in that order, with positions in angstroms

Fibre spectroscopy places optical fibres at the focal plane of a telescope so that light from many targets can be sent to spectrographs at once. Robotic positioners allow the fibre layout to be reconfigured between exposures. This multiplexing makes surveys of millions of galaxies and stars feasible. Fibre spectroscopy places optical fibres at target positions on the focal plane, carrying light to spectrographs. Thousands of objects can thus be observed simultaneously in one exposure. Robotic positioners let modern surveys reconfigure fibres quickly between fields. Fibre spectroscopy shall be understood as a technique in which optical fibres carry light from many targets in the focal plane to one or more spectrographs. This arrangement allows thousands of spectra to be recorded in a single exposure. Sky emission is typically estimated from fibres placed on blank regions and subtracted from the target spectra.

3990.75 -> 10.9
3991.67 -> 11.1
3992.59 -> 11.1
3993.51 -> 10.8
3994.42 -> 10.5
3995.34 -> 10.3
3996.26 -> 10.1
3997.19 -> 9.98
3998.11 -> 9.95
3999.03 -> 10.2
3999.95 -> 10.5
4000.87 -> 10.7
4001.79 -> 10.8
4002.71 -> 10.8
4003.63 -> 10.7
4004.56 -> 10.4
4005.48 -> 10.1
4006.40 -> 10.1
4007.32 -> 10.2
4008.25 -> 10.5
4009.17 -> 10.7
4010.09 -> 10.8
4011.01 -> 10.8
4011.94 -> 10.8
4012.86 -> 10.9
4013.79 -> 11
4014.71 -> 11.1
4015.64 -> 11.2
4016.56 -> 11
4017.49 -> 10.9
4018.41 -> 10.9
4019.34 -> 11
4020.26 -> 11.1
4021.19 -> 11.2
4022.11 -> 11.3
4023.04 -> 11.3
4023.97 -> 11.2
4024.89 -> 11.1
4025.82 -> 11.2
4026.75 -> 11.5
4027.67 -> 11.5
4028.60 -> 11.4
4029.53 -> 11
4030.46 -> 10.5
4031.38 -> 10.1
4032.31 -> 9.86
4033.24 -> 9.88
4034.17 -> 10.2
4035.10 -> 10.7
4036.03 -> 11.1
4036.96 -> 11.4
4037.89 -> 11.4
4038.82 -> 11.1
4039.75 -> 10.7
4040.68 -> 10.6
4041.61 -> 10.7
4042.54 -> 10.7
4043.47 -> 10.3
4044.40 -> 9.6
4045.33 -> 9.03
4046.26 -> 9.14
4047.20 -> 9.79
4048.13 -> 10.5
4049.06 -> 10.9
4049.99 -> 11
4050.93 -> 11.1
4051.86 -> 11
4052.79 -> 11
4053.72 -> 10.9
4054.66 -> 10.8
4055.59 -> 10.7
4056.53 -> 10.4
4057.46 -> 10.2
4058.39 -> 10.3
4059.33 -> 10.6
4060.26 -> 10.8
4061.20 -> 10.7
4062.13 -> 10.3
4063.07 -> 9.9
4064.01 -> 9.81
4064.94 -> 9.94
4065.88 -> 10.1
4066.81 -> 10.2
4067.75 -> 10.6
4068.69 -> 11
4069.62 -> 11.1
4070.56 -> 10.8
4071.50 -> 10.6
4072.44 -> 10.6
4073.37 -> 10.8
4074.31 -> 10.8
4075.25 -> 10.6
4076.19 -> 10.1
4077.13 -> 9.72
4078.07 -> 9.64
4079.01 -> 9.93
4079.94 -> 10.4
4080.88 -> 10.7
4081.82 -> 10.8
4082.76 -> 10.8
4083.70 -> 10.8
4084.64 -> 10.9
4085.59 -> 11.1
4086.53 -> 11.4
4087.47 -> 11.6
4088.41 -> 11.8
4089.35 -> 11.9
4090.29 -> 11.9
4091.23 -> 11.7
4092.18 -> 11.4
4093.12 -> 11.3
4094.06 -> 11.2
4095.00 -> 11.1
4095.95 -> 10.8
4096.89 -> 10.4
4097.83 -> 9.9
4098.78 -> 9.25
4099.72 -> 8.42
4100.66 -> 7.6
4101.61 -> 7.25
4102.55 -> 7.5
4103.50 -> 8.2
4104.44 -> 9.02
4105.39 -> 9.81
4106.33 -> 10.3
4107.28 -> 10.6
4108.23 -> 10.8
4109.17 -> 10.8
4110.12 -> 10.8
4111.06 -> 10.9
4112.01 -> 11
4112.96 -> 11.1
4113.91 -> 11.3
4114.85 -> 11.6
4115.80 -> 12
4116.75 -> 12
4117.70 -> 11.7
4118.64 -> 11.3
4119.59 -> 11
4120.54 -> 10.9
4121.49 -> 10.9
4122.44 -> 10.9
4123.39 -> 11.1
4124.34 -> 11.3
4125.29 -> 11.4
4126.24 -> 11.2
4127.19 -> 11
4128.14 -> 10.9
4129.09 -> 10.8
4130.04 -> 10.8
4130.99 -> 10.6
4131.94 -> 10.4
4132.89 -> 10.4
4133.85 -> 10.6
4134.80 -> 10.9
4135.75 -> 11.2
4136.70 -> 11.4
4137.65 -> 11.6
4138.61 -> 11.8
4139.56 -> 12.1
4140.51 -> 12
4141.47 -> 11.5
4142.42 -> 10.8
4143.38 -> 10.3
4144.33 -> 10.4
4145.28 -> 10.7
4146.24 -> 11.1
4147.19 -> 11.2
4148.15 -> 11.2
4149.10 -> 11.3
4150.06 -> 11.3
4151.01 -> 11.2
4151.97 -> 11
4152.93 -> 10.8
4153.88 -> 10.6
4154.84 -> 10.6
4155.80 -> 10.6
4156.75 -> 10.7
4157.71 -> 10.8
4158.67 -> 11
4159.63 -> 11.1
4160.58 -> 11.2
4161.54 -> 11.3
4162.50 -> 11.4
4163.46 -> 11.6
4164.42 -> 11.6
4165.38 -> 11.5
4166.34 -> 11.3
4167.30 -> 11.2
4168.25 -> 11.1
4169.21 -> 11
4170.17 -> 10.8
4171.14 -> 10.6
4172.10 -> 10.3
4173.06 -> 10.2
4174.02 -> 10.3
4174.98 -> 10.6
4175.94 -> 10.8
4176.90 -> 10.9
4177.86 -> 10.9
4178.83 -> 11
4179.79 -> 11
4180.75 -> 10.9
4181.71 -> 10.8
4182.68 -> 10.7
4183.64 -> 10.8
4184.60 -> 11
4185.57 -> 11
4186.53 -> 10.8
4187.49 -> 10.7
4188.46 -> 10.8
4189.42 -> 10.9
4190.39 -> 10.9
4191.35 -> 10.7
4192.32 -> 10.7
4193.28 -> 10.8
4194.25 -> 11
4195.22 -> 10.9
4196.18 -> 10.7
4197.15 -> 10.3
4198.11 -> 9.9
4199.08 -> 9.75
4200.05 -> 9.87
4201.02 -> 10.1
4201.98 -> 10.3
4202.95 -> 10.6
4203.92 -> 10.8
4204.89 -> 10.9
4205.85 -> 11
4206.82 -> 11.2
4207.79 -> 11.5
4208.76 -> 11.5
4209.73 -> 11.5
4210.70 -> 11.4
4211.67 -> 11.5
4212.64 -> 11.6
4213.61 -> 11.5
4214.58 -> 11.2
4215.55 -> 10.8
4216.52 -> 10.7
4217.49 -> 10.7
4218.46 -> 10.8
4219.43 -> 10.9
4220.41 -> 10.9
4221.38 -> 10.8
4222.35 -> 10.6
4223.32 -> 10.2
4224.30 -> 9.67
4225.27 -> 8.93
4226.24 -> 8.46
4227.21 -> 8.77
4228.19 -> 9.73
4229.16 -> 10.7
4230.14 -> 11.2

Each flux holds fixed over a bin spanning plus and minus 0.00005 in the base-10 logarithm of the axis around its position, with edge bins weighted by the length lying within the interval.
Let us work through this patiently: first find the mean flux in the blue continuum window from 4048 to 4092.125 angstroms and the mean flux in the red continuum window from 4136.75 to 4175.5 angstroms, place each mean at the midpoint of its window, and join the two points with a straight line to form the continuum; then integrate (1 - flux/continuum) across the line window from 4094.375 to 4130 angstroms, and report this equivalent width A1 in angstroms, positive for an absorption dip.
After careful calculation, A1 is 1.4 angstroms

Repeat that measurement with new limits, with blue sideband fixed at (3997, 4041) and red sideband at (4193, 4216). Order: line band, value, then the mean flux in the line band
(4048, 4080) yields 0.9 angstroms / 10.5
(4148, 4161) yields -0.1 angstroms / 11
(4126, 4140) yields -0.3 angstroms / 11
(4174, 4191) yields 0.0 angstroms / 10.8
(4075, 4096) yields -0.3 angstroms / 10.9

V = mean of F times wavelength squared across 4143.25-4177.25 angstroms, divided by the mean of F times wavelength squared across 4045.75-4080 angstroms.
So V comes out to 1.10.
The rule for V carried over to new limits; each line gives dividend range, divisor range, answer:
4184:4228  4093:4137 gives 1.06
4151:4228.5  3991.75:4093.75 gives 1.08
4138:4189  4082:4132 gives 1.06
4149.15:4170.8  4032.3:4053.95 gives 1.11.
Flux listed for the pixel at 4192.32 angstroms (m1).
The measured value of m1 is 10.7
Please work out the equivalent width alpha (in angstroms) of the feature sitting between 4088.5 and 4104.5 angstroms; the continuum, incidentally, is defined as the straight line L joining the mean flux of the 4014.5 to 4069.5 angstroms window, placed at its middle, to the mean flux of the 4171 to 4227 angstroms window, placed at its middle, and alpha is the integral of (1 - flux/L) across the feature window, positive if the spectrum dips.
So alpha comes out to 1.0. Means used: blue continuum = 10.7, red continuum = 10.7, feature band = 10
